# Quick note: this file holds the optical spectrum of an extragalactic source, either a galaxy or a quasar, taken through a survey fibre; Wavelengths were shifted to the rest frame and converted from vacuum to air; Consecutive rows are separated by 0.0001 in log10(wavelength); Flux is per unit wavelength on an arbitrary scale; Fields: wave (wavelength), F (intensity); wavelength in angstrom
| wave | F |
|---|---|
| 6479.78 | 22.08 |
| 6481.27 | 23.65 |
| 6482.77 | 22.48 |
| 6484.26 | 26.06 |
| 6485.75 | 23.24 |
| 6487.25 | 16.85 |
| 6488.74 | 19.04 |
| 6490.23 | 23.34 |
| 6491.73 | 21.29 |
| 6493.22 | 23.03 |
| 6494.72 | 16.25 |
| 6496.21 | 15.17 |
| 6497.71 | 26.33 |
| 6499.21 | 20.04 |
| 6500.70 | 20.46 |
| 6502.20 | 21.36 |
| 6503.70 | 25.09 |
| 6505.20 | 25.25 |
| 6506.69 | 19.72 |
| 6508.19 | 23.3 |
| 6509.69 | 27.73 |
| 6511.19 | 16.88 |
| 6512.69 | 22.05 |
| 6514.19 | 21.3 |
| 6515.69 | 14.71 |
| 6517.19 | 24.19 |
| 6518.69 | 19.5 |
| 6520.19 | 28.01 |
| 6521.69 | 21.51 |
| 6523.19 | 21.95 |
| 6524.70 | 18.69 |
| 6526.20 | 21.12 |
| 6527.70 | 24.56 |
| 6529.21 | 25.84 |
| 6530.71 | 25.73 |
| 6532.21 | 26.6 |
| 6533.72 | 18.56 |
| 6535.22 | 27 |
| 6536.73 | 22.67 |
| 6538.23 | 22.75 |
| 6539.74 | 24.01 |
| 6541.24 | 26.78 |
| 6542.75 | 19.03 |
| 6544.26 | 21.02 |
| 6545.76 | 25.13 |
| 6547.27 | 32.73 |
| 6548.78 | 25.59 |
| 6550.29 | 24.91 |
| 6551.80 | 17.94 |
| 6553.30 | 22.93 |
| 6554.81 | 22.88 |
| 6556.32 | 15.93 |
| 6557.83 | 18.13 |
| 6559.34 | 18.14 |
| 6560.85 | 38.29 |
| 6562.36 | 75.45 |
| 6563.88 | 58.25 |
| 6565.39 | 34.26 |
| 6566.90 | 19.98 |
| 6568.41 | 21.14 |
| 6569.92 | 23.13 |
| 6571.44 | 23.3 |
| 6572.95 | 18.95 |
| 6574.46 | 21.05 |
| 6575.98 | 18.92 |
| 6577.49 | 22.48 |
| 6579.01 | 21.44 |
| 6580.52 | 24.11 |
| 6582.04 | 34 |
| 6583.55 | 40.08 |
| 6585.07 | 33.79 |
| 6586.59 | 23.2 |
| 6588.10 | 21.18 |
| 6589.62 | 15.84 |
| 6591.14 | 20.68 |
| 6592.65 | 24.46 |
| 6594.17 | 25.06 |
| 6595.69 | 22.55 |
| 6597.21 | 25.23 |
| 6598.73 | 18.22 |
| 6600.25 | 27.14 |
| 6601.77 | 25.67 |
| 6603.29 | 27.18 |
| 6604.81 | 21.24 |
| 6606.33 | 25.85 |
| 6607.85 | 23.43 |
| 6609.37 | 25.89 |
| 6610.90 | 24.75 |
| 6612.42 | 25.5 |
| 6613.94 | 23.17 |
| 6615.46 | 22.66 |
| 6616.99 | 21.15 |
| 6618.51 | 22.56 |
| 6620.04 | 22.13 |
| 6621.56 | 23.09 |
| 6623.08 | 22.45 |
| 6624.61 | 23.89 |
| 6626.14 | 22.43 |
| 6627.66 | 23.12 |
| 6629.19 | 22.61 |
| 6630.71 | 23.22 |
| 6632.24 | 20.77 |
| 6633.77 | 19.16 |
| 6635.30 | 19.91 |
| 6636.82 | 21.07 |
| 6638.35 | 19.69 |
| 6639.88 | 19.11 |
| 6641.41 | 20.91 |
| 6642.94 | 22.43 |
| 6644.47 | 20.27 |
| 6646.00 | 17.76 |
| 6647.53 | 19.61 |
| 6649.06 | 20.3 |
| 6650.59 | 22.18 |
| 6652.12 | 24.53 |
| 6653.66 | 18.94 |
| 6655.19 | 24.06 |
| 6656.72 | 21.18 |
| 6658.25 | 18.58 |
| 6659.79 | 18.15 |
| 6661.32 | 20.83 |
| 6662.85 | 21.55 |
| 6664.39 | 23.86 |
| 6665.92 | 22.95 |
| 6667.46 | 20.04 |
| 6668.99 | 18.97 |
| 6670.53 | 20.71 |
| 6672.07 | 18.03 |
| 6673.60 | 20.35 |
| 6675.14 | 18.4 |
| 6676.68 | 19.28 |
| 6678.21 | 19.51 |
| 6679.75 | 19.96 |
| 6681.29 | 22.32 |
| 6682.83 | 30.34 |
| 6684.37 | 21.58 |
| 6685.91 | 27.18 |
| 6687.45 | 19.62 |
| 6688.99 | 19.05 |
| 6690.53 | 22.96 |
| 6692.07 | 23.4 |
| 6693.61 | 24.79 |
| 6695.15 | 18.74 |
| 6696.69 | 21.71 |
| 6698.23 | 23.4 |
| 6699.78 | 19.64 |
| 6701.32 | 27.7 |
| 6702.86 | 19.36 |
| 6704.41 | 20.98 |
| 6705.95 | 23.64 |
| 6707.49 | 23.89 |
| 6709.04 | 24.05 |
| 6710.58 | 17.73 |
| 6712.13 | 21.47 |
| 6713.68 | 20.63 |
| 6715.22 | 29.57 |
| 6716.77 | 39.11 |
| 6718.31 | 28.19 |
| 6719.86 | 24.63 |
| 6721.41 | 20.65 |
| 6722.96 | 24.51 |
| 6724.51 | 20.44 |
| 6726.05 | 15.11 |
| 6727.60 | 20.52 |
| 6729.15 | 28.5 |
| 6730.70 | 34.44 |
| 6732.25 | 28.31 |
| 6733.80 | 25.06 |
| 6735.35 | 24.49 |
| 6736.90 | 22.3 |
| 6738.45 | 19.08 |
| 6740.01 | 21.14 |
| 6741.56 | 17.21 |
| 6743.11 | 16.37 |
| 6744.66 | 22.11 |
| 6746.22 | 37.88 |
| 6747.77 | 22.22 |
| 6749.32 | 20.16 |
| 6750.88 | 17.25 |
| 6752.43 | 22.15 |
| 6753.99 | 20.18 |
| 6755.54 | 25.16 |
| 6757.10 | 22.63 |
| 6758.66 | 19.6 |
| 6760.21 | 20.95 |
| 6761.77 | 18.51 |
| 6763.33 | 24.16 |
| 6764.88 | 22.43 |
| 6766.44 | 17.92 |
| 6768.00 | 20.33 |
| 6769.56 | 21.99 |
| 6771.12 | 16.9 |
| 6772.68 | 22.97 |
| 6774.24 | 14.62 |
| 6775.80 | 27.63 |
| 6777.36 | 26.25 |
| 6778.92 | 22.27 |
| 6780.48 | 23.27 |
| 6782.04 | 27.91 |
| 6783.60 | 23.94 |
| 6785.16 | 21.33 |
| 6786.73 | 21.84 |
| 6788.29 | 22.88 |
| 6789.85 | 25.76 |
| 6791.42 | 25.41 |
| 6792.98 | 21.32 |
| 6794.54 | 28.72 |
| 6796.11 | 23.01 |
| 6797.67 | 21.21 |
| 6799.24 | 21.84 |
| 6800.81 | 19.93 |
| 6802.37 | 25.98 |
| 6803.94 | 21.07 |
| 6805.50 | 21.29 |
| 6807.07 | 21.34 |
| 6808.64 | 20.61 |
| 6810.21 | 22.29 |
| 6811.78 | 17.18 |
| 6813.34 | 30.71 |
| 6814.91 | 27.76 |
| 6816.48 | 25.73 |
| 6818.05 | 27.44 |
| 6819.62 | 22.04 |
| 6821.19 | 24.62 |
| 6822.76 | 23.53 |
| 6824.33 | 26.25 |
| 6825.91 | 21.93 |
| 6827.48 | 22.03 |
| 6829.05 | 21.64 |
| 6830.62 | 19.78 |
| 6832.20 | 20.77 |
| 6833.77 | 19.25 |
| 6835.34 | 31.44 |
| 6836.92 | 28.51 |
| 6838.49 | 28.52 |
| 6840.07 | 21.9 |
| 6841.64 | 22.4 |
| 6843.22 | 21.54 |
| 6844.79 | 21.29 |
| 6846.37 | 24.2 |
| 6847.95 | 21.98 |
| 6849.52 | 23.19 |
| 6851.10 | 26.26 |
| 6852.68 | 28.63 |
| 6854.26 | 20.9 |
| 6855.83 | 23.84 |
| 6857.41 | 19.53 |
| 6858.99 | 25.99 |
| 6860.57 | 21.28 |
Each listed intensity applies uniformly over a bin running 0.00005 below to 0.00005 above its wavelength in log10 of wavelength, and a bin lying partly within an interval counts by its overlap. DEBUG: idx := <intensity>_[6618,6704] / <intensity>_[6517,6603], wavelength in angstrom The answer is 0.8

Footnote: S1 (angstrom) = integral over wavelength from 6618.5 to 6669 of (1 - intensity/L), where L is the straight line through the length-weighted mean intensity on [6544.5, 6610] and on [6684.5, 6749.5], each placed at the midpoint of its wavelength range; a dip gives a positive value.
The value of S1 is 7.3 angstrom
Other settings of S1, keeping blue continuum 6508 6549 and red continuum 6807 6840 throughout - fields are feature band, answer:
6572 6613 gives -1.8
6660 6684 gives 2.5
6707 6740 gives -0.9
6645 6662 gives 2.1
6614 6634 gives 0.9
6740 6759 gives 1.5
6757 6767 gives 1.2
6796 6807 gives 0.9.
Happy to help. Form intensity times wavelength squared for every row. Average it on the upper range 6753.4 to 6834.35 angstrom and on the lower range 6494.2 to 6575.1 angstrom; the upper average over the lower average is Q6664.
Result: 1.00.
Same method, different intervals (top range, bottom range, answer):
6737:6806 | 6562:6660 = 0.97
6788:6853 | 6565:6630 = 1.06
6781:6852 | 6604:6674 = 1.15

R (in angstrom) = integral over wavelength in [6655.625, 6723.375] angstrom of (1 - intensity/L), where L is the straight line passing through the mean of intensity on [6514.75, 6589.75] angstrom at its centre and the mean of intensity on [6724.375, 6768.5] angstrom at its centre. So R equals 2.5 angstrom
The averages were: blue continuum 25.4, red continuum 22.3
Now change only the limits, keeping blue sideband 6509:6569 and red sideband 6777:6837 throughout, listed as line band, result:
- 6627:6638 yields 1.5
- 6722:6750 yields 0.8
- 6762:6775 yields 2.0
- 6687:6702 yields 1.3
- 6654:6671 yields 2.5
